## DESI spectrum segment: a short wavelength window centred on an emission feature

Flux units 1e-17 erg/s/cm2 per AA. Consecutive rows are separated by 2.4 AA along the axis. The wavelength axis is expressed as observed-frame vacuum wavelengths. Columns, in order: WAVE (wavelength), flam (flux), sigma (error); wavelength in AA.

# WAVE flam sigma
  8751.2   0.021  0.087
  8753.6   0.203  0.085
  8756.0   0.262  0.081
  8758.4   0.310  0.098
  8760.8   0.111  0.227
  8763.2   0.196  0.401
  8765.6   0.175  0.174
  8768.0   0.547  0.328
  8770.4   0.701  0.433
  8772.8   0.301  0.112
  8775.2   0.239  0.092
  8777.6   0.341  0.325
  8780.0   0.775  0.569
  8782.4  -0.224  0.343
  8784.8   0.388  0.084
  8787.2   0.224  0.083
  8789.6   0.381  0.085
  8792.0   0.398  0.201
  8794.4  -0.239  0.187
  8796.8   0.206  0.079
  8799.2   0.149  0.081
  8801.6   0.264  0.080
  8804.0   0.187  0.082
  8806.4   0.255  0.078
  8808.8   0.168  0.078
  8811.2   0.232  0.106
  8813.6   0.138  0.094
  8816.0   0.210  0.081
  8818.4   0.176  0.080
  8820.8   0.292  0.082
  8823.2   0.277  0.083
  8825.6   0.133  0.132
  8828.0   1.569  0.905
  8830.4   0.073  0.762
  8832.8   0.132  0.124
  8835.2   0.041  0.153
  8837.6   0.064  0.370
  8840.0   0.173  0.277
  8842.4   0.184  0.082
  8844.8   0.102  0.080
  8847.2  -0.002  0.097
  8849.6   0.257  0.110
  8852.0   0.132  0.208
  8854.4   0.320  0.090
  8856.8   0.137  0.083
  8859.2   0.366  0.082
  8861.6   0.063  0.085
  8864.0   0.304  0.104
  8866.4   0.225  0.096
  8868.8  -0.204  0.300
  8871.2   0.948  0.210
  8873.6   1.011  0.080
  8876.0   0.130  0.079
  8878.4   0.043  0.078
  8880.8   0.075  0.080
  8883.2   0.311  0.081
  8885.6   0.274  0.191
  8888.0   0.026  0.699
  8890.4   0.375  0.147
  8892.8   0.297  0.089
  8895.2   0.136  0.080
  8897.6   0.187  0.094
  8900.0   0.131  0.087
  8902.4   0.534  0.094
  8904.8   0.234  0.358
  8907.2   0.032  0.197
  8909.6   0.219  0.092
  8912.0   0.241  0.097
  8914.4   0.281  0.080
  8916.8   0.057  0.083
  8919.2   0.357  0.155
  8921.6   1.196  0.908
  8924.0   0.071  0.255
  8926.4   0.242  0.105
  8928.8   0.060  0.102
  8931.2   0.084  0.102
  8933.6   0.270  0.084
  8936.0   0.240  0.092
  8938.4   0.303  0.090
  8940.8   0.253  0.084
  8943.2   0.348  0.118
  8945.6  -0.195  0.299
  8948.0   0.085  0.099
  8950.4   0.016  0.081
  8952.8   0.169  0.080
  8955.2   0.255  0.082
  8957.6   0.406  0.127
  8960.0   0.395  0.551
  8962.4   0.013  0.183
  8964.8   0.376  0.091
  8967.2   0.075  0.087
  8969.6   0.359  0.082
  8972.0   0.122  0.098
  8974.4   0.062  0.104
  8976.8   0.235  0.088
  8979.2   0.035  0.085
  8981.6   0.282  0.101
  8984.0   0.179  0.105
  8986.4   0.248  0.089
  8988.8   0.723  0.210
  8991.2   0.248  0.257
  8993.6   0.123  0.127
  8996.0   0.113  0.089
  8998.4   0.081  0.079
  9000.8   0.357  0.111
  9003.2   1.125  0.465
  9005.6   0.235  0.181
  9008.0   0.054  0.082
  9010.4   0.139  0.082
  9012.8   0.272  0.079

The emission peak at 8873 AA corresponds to H-beta 4861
